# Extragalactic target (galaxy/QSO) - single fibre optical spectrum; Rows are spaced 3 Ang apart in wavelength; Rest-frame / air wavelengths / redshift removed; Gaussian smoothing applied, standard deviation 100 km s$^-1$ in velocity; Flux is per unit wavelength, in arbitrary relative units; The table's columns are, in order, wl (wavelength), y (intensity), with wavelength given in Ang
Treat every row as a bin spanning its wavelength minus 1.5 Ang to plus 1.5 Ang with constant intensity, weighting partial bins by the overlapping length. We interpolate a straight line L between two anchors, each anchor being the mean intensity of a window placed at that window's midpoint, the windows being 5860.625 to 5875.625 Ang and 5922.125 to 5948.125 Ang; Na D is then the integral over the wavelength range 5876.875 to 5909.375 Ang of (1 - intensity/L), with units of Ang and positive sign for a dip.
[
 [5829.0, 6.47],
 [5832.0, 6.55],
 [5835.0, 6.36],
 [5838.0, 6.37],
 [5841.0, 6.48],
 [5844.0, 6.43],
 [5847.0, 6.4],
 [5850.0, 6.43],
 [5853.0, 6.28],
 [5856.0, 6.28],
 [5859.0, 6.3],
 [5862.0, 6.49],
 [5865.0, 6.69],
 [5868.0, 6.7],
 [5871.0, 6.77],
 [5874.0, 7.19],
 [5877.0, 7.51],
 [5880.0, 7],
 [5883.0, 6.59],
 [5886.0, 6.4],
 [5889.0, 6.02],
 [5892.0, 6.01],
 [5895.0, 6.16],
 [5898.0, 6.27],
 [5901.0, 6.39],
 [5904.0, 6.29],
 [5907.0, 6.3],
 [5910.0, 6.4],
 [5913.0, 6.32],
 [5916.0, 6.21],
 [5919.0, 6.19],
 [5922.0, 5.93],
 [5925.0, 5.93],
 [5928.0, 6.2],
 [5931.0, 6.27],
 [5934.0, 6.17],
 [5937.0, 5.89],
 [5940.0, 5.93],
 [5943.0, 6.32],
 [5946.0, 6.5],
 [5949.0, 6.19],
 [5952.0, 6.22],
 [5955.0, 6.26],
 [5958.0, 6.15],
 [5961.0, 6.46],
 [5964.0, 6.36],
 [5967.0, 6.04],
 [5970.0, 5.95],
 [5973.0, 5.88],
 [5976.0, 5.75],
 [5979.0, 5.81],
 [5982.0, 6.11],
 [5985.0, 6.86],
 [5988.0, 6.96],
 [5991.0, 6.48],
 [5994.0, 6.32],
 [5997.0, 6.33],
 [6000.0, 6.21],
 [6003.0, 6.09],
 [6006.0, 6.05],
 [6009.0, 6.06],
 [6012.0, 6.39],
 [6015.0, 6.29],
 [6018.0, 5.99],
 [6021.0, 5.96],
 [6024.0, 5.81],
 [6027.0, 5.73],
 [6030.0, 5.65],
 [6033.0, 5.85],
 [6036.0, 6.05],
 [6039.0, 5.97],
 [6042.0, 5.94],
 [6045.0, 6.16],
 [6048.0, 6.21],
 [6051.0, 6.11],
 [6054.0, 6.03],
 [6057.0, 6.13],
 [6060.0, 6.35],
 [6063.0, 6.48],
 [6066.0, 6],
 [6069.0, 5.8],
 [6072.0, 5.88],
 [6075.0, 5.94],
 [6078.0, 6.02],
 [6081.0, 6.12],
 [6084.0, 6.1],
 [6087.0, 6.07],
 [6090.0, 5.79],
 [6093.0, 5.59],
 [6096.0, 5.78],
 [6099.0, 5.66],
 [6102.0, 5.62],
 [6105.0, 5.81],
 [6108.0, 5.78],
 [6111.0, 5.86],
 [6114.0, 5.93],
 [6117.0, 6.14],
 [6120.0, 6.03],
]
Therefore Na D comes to 0.69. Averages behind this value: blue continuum 6.78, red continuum 6.14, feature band 6.4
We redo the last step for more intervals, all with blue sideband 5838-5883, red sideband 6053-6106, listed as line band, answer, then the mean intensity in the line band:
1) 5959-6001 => 0.06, 6.25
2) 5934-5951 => 0.55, 6.17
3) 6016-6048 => 0.89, 5.93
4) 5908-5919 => 0.29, 6.29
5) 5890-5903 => 0.63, 6.2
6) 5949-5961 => 0.19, 6.24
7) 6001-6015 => 0.02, 6.17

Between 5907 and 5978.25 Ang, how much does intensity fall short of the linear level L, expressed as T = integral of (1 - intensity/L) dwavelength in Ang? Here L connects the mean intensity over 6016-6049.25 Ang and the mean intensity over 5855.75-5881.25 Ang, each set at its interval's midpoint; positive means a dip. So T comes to 2.8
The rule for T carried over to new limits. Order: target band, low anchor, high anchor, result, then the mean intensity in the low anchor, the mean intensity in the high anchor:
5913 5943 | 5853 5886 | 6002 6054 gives 1.6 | 6.71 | 6.02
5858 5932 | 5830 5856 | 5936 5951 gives -1.6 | 6.41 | 6.18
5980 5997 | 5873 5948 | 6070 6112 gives -1.1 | 6.33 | 5.86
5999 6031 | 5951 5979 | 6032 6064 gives 0.4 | 6.1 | 6.11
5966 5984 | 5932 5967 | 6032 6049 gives 0.6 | 6.22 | 6.03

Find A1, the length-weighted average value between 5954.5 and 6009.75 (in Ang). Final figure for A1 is 6.22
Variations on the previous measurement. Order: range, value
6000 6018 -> 6.16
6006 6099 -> 6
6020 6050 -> 5.94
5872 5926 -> 6.4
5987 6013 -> 6.31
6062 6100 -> 5.94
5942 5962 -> 6.3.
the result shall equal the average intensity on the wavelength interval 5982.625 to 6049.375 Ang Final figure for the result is 6.15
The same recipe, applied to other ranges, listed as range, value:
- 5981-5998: 6.53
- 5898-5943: 6.18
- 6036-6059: 6.08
